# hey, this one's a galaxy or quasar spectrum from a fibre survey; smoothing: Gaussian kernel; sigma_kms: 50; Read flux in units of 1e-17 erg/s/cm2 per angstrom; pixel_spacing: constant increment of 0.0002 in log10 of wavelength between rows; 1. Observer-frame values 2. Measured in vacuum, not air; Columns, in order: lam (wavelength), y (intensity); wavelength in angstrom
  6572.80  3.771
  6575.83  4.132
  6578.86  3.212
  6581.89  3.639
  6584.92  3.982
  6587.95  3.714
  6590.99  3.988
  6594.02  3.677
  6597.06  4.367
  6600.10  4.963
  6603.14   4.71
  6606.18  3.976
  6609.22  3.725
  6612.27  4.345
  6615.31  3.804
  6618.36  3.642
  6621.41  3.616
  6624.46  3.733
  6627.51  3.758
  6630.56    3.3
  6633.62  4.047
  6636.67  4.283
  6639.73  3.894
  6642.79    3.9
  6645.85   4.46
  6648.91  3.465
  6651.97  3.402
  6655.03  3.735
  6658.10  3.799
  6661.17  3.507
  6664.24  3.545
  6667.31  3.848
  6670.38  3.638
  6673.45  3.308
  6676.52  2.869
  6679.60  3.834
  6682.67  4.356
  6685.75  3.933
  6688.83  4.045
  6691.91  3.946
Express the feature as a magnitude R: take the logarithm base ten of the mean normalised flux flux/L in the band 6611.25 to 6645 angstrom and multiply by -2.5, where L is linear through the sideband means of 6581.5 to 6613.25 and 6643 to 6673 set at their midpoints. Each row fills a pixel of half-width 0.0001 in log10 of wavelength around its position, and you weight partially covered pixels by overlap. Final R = 0.014 mag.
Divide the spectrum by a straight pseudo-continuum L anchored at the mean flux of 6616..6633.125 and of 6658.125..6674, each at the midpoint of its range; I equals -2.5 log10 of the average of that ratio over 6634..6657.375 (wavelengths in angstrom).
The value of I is -0.07 mag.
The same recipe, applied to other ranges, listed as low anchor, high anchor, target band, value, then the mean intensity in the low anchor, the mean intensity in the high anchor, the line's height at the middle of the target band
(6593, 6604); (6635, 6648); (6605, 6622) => 0.12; 4.45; 4.1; 4.33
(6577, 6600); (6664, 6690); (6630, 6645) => -0.05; 3.87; 3.71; 3.79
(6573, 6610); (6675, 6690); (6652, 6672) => 0.06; 4.01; 3.8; 3.85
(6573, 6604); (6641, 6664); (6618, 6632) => 0.07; 4.01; 3.74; 3.86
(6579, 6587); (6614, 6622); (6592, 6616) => -0.14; 3.7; 3.69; 3.7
